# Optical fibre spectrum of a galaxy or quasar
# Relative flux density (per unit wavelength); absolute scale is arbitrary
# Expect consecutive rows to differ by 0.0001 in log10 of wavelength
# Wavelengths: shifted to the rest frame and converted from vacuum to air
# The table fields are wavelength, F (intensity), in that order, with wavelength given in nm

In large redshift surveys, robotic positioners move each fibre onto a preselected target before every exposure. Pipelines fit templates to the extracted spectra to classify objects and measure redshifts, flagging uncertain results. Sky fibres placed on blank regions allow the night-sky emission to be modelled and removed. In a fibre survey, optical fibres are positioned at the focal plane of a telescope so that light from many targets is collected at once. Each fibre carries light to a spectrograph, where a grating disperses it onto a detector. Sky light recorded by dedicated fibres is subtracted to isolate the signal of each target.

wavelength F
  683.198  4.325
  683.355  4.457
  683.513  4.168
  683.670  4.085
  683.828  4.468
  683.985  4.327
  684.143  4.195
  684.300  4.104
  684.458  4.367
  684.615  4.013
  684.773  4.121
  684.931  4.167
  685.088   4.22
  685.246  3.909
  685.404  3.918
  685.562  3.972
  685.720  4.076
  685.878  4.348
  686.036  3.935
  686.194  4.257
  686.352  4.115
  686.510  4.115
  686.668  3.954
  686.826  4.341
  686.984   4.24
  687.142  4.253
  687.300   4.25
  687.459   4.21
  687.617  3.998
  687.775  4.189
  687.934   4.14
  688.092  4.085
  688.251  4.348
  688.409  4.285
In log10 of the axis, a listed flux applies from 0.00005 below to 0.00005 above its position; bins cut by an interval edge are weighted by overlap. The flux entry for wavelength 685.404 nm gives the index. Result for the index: 3.918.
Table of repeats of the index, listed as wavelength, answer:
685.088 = 4.22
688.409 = 4.285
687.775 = 4.189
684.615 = 4.013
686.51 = 4.115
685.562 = 3.972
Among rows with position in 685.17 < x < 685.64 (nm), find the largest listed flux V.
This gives 3.972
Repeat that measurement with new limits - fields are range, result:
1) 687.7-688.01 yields 4.189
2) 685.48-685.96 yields 4.348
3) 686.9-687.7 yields 4.253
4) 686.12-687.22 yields 4.341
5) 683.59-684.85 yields 4.468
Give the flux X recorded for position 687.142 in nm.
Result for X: 4.253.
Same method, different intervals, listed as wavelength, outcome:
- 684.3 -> 4.104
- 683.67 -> 4.085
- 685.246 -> 3.909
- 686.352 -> 4.115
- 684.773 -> 4.121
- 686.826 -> 4.341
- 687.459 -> 4.21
